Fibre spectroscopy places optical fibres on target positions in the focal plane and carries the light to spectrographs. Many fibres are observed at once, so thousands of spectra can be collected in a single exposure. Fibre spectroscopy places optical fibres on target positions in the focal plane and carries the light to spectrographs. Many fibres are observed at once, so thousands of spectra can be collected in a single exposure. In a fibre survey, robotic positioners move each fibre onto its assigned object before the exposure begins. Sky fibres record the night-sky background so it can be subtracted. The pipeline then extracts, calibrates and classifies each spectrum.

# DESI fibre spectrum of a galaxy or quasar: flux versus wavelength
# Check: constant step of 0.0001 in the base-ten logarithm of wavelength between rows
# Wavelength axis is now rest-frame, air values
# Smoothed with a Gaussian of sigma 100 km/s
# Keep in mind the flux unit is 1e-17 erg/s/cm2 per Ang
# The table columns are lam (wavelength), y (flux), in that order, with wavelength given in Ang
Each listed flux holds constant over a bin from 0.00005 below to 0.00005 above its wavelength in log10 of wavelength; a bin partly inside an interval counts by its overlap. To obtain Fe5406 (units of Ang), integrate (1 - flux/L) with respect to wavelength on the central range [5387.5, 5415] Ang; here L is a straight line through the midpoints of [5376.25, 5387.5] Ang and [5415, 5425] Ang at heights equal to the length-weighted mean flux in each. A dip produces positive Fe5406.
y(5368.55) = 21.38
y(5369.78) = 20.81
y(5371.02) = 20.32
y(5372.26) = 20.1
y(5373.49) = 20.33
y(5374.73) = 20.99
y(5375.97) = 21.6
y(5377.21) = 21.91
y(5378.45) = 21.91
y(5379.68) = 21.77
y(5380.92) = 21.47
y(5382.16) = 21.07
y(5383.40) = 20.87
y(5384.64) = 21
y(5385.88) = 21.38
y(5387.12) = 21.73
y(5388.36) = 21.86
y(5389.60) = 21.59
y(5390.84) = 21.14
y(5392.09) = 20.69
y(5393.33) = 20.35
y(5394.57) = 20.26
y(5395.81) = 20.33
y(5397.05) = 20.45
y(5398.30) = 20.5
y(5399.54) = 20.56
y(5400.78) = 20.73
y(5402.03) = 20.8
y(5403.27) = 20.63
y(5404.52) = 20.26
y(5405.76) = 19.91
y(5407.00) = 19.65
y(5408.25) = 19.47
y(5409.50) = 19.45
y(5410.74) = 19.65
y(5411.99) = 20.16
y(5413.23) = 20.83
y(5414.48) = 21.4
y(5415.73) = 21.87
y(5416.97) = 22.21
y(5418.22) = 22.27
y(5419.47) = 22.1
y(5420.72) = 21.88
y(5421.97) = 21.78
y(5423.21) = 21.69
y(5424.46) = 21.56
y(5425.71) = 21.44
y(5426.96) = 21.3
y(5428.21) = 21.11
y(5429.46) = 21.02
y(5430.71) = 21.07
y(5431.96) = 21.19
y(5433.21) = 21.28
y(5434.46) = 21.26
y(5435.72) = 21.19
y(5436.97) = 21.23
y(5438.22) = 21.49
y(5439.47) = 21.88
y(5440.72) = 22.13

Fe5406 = 1.5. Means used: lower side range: 21.5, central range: 20.5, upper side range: 21.9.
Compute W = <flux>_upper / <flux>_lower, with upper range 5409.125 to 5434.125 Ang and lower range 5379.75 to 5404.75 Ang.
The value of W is 1.0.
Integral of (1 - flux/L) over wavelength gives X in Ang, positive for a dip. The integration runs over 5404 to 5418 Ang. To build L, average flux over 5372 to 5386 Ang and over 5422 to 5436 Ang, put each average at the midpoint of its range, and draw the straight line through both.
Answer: 0.5 Ang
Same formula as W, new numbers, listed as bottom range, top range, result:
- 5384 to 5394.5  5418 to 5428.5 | 1.02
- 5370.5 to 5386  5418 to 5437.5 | 1.01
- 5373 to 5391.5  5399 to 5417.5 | 0.96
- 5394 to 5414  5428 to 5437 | 1.05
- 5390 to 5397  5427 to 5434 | 1.03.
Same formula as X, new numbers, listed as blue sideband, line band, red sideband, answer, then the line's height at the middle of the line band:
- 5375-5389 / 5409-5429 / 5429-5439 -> 0.00 Ang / 21.3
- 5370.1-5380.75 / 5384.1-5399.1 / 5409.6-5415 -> -0.09 Ang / 20.8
